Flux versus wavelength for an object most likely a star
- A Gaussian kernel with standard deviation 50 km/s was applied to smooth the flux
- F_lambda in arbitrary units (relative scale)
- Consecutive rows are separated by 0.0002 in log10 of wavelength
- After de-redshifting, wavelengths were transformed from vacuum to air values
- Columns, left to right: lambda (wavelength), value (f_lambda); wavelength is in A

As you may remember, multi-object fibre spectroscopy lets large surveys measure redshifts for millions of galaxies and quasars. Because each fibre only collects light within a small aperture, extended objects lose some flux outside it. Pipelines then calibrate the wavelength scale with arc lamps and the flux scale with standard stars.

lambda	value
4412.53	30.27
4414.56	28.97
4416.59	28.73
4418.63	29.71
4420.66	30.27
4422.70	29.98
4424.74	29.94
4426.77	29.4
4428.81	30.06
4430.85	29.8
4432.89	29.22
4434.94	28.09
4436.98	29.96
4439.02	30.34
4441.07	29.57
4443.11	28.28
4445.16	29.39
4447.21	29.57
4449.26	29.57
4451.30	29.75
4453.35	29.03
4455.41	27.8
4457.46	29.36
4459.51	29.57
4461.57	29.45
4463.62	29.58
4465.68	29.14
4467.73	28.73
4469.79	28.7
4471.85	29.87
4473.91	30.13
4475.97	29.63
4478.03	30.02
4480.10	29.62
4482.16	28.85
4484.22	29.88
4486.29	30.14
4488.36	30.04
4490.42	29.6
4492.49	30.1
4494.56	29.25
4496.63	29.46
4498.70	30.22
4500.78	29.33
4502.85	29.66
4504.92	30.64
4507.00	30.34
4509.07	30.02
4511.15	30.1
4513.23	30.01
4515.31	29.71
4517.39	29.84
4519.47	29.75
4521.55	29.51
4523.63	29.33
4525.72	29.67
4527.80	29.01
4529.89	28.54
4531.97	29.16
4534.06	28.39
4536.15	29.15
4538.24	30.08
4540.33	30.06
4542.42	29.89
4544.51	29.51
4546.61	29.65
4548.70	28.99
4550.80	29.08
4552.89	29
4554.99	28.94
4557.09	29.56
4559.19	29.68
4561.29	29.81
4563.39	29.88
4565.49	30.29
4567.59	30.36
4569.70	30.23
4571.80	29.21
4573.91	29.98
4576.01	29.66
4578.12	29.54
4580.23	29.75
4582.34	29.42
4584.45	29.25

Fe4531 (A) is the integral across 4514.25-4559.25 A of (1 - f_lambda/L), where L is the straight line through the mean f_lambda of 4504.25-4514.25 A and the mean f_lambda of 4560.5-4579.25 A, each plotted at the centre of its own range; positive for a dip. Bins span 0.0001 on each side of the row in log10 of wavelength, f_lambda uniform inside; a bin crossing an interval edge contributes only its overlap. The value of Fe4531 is 1.01 A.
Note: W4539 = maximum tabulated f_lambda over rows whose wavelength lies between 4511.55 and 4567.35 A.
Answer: 30.29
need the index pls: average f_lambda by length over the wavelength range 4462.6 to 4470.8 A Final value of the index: 29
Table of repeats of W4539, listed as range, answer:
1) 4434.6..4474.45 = 30.34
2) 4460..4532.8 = 30.64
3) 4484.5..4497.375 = 30.14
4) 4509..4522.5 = 30.1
